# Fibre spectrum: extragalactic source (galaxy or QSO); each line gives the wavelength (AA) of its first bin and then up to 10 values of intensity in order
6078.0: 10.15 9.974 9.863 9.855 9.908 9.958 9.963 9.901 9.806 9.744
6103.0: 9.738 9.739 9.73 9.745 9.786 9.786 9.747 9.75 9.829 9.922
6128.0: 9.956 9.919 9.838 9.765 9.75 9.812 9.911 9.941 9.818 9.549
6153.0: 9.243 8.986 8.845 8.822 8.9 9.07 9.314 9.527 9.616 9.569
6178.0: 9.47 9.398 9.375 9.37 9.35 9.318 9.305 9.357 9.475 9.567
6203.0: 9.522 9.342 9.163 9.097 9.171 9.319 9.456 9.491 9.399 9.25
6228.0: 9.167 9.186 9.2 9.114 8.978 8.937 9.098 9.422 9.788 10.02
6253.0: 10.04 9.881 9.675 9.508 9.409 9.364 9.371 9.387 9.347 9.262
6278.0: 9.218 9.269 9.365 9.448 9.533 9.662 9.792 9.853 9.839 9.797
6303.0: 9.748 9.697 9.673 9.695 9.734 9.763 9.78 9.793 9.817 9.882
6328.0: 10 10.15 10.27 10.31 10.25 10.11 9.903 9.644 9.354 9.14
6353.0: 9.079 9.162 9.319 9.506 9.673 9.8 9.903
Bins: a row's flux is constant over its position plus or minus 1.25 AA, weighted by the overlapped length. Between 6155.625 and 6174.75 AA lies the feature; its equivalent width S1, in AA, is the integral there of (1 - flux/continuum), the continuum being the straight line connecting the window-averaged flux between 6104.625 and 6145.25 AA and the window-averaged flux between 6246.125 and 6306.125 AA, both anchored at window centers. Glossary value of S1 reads 1.2 AA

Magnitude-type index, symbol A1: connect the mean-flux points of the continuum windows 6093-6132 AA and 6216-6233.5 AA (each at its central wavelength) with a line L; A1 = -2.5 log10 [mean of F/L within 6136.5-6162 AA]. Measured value 0.02 mag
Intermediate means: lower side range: 9.81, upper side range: 9.31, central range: 9.47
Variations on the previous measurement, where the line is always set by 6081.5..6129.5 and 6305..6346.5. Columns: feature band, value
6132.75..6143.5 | 0.00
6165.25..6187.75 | 0.05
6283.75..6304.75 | 0.02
